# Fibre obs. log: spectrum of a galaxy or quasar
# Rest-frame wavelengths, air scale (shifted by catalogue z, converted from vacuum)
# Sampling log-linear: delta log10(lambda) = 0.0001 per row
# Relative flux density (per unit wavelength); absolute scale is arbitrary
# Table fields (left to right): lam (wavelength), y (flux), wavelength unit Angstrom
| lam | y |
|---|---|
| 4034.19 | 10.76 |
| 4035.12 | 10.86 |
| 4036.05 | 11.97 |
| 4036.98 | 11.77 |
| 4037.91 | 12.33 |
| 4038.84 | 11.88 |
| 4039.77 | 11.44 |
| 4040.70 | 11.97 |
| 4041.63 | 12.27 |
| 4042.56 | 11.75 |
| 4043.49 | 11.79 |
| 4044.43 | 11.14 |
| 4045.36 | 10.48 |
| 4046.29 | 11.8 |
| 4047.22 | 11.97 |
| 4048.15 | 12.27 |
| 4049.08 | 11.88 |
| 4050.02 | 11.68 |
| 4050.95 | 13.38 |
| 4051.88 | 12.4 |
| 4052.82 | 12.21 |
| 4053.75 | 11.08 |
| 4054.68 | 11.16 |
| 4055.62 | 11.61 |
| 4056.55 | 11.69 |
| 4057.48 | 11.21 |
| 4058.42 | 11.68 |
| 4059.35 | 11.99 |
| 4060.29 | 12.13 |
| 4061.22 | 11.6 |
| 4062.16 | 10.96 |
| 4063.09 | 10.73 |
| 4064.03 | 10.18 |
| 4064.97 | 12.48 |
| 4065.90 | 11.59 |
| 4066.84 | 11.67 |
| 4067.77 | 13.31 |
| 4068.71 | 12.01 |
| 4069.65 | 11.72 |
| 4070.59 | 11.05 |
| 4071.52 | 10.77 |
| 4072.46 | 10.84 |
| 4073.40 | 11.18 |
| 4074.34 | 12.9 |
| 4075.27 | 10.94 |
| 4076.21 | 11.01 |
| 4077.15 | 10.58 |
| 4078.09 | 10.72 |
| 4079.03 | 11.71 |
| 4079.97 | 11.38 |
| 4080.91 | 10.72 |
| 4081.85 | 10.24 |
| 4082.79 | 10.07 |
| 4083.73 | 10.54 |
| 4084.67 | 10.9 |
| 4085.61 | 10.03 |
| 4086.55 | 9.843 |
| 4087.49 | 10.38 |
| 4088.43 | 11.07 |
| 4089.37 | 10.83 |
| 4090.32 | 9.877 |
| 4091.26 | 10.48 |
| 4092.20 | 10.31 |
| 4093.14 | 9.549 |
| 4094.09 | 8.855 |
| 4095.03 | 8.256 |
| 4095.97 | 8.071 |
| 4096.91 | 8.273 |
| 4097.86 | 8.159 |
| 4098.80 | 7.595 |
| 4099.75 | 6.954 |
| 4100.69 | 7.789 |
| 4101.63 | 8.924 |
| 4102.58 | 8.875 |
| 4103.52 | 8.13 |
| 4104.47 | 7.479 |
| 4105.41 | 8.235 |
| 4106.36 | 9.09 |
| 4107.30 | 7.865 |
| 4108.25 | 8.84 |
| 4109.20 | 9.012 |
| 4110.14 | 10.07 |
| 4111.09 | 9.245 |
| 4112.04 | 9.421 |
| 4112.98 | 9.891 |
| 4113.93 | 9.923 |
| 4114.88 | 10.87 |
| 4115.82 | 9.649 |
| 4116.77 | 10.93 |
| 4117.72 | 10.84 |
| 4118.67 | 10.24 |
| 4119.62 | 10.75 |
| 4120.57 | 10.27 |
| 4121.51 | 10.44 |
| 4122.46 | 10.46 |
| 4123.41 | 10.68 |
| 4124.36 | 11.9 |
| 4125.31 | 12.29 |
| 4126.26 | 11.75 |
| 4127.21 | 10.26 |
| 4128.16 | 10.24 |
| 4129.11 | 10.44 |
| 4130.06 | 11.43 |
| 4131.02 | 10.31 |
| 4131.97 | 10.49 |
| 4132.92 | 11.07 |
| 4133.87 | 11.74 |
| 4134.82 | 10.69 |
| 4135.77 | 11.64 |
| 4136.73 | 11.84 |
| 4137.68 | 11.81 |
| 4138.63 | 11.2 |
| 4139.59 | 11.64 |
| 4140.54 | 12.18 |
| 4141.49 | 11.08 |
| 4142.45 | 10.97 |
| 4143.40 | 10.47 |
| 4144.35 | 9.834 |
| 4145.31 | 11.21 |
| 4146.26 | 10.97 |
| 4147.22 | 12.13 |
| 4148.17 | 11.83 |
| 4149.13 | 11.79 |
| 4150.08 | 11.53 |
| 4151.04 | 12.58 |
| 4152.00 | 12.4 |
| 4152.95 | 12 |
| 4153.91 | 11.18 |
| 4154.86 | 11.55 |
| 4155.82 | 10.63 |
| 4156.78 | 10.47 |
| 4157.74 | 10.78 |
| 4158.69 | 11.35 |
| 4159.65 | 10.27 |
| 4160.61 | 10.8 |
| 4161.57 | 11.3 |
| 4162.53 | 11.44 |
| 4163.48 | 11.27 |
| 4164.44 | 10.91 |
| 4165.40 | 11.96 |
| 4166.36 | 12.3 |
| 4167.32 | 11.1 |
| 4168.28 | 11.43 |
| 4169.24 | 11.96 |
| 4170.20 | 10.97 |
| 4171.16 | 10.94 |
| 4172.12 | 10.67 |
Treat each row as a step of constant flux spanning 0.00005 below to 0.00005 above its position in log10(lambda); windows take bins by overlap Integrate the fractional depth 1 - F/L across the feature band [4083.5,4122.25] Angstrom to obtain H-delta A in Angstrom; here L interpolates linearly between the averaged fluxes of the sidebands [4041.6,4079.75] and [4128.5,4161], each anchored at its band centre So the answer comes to 6.7 Angstrom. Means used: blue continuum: 11.6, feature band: 9.43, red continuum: 11.2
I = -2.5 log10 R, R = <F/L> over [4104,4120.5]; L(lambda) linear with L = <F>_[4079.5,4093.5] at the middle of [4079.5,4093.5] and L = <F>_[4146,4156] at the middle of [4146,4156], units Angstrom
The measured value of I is 0.15 mag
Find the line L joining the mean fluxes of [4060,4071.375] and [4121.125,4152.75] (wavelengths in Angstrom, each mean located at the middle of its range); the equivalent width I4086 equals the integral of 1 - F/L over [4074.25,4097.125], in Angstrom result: 2.43 Angstrom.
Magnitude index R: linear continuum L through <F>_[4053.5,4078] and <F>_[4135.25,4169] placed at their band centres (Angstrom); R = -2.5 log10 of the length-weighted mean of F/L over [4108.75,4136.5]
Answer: 0.08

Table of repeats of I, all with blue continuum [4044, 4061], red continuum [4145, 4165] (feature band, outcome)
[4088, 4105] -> 0.29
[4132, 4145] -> 0.02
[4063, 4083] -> 0.04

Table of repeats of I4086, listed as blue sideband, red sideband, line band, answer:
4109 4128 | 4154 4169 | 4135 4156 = -1.1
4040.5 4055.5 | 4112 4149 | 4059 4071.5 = 0.0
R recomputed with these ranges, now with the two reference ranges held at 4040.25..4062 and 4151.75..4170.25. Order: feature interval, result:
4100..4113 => 0.30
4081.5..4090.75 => 0.12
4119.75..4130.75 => 0.05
